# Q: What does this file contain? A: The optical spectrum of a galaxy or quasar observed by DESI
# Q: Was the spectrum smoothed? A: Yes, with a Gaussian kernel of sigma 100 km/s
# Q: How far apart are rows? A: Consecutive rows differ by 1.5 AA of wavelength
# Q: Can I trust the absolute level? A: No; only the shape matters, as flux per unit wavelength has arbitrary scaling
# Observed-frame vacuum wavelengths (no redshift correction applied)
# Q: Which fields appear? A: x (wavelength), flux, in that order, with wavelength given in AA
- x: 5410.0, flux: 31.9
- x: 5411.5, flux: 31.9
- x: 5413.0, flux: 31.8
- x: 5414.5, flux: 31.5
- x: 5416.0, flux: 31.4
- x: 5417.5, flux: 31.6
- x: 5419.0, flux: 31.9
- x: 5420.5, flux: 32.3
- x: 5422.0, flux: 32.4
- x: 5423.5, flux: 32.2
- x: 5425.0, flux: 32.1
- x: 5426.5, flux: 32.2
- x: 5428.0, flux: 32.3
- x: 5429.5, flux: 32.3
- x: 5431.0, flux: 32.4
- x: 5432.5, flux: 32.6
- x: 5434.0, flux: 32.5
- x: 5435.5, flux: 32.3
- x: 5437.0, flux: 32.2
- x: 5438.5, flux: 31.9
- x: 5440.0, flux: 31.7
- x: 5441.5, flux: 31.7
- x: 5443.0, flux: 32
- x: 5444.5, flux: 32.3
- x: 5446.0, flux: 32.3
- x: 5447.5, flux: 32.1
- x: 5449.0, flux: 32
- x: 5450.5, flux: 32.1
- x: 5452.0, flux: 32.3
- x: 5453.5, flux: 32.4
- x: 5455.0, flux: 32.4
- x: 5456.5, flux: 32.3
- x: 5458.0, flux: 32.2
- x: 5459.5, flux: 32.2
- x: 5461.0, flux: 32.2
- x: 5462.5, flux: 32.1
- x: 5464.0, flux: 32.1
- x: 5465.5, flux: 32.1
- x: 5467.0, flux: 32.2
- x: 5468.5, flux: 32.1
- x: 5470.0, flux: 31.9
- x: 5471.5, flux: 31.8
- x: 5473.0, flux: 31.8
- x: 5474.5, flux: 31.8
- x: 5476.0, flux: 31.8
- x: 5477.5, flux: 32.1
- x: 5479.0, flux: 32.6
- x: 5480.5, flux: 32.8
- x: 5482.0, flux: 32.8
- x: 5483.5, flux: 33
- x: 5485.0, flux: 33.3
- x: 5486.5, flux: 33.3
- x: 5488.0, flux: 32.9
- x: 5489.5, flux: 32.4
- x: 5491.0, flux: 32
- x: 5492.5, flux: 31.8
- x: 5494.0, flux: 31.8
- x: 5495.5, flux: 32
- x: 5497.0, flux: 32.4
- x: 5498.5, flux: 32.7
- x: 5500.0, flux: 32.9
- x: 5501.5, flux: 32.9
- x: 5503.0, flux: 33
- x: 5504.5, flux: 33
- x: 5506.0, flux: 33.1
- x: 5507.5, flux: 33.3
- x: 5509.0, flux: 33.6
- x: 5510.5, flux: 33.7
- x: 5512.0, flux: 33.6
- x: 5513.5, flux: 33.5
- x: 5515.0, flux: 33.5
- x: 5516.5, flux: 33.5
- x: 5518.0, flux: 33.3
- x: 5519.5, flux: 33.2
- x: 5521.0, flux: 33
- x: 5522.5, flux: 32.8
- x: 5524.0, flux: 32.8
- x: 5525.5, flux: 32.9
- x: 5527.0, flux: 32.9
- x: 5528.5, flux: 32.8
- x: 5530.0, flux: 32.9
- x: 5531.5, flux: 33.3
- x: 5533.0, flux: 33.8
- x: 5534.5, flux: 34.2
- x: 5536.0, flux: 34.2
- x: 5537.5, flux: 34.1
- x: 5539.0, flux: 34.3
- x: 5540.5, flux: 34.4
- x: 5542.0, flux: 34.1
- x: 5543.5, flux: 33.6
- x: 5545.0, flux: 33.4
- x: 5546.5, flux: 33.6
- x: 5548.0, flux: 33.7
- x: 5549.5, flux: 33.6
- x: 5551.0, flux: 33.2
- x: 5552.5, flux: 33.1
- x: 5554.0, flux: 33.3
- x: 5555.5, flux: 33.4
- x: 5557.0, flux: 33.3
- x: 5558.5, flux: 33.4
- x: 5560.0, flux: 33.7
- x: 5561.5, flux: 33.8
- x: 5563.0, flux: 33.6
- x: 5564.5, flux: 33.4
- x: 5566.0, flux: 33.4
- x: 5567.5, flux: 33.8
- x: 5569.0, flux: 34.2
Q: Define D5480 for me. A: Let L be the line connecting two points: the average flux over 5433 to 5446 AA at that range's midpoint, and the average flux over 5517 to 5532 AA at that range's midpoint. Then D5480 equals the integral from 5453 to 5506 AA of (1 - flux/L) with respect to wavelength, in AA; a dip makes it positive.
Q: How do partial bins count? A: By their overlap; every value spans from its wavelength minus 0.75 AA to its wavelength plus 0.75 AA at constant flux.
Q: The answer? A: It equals 0.2 AA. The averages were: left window 32.1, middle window 32.4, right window 33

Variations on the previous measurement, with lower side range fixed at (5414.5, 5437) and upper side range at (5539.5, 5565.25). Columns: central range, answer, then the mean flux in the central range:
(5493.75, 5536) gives 0.04 AA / 33.1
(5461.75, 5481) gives 0.34 AA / 32.1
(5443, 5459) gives 0.10 AA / 32.2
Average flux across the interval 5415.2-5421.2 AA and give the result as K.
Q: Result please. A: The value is 31.8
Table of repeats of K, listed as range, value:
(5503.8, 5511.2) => 33.3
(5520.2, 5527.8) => 32.9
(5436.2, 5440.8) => 31.9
